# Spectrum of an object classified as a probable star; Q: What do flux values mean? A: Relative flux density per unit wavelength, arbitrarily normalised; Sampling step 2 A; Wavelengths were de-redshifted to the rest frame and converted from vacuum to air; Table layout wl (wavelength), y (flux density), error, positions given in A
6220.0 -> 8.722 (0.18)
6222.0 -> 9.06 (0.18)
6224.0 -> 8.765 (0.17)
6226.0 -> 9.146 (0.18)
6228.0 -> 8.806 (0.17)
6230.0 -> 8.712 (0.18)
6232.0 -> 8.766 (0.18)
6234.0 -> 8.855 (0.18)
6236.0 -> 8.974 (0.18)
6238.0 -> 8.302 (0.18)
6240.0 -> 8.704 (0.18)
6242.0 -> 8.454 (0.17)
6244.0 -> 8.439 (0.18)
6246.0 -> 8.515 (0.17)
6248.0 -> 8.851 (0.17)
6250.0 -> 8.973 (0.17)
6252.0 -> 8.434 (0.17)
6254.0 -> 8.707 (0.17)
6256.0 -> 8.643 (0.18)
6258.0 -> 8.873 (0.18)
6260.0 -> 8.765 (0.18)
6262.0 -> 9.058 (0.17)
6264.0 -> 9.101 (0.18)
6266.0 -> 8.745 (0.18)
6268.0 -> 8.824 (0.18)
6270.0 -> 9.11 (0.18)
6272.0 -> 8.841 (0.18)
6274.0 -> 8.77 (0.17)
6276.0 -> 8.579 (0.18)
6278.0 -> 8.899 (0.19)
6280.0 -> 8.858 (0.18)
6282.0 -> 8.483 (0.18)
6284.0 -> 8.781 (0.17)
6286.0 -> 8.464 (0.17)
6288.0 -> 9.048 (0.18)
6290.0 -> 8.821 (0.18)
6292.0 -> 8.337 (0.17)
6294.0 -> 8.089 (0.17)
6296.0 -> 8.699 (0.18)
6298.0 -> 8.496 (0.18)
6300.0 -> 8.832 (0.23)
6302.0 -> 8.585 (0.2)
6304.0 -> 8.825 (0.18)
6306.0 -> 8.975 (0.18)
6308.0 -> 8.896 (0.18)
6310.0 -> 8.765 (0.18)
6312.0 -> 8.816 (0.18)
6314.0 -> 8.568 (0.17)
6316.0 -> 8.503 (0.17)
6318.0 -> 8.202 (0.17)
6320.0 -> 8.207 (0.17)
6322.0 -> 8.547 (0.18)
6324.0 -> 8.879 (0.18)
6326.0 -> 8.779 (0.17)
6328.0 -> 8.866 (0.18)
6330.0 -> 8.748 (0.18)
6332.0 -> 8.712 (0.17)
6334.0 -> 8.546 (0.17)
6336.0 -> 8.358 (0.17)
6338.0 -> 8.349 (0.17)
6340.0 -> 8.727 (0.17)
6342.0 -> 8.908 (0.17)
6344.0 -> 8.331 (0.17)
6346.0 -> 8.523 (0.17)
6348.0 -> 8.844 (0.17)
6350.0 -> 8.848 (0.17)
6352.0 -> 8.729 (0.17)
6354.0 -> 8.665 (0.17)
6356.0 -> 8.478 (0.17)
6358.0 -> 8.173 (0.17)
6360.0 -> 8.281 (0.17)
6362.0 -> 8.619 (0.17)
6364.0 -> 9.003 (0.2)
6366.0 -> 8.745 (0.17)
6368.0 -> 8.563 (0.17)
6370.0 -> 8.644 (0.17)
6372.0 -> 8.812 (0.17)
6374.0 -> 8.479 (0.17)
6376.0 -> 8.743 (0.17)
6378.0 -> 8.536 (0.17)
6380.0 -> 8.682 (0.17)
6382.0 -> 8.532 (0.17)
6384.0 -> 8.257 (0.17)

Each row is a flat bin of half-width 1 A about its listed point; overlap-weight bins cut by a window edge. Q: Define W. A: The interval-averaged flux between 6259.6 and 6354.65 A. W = 8.69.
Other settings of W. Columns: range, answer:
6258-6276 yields 8.88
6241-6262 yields 8.68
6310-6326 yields 8.56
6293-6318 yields 8.65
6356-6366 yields 8.54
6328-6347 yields 8.59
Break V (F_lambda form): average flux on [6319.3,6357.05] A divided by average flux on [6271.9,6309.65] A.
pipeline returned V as 1.0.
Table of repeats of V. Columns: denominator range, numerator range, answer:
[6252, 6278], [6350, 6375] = 0.98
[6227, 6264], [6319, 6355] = 0.99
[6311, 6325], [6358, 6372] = 1.01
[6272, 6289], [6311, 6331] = 0.99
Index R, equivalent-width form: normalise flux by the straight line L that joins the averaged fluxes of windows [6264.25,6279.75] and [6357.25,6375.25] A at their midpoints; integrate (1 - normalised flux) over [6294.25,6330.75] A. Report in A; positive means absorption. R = 0.30 A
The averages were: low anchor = 8.84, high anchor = 8.6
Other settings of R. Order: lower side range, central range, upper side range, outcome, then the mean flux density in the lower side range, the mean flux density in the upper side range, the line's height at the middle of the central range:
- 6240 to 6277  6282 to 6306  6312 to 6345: 0.1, 8.76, 8.58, 8.67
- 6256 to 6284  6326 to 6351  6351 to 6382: 0.1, 8.83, 8.61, 8.67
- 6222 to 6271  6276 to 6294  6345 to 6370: 0.1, 8.78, 8.62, 8.72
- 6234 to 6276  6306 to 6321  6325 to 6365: 0.1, 8.75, 8.62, 8.67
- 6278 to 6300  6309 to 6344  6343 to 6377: 0.1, 8.63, 8.62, 8.62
